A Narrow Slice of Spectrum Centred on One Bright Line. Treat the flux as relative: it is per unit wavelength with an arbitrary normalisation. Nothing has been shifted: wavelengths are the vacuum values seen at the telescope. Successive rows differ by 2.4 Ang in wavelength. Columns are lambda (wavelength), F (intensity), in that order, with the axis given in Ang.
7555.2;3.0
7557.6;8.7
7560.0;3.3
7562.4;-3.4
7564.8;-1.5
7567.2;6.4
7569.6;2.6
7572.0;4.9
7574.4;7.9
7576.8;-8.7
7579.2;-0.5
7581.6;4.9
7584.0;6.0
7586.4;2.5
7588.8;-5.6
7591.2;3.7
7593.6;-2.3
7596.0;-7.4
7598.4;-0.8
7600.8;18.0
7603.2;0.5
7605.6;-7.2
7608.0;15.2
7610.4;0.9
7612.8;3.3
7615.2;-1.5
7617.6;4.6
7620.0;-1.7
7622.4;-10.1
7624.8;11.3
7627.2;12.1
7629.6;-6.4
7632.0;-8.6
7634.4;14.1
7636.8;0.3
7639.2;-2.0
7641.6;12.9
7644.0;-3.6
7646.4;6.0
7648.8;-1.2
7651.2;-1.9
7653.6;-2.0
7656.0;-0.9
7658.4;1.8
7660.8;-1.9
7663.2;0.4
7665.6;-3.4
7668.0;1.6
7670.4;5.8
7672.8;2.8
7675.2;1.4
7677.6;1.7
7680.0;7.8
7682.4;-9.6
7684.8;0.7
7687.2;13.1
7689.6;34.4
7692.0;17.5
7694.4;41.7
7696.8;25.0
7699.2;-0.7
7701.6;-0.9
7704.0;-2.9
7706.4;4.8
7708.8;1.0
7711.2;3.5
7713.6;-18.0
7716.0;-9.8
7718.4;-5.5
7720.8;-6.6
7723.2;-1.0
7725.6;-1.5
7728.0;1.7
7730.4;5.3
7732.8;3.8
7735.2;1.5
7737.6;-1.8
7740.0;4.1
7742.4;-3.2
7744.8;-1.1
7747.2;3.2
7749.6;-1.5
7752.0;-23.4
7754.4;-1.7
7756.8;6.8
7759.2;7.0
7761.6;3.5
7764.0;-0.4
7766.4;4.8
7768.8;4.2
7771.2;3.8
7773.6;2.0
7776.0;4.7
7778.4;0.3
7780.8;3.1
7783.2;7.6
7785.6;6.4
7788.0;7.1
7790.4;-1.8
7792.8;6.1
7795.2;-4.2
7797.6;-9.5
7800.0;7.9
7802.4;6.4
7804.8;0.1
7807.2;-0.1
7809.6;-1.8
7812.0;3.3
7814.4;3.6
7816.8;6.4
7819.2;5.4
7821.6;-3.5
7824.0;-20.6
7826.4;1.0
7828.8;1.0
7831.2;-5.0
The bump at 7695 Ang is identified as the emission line [O II]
